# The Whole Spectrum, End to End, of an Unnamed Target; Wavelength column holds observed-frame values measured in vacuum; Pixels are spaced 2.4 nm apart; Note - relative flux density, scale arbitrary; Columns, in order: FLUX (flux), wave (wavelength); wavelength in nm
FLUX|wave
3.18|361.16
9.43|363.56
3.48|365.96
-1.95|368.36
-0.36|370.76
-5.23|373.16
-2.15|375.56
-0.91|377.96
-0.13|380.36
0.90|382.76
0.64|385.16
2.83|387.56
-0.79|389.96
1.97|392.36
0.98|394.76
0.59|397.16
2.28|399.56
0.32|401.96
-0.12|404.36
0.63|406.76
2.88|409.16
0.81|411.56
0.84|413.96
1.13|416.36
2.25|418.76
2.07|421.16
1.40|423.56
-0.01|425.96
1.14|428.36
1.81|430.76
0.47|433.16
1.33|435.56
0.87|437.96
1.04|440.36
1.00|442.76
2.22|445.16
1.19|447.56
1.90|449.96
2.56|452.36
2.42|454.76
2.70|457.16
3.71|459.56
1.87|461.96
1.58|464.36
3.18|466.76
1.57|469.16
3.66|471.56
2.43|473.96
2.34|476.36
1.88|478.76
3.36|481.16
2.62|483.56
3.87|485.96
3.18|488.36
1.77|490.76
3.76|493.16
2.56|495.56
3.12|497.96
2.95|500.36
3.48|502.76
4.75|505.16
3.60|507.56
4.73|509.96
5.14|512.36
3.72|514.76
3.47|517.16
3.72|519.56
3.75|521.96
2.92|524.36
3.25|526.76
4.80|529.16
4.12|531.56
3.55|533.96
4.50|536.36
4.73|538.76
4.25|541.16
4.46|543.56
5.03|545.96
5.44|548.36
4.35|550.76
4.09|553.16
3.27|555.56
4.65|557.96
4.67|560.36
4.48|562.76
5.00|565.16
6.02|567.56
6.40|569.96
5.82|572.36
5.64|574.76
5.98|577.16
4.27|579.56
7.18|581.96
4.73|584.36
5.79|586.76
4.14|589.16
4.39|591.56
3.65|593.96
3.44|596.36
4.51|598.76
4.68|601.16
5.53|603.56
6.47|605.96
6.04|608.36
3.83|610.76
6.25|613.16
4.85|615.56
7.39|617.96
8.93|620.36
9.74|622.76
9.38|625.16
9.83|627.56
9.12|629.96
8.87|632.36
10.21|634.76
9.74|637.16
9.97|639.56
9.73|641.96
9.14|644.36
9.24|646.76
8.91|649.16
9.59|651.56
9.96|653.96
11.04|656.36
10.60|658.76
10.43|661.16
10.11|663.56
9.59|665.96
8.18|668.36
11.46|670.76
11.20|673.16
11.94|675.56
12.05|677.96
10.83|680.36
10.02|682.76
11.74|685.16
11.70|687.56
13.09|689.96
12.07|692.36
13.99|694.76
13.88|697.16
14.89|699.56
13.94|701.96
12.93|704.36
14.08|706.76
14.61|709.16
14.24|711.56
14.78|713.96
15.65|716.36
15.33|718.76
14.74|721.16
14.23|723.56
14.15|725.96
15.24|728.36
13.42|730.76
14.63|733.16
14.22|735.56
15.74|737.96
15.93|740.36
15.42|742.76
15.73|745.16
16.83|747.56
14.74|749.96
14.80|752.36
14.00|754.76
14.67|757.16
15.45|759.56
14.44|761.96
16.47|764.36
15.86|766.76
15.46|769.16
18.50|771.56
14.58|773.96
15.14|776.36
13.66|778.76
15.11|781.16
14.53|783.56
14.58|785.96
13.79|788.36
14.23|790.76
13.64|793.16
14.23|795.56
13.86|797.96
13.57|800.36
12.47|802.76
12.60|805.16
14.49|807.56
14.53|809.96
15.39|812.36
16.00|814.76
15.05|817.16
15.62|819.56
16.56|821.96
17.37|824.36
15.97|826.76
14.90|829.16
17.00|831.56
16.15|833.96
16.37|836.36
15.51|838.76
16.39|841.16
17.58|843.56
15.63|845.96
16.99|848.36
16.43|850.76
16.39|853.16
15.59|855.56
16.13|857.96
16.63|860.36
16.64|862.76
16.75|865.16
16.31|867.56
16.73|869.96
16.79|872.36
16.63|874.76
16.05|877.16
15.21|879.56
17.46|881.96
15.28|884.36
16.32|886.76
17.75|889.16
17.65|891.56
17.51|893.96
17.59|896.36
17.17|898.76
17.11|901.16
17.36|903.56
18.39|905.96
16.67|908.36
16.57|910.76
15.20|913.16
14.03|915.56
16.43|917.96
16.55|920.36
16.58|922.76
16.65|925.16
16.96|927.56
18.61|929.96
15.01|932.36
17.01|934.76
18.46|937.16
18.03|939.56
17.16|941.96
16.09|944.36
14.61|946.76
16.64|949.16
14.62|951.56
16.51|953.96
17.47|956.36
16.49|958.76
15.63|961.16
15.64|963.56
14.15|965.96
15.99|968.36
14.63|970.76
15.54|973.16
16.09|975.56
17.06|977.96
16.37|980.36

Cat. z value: 0.552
